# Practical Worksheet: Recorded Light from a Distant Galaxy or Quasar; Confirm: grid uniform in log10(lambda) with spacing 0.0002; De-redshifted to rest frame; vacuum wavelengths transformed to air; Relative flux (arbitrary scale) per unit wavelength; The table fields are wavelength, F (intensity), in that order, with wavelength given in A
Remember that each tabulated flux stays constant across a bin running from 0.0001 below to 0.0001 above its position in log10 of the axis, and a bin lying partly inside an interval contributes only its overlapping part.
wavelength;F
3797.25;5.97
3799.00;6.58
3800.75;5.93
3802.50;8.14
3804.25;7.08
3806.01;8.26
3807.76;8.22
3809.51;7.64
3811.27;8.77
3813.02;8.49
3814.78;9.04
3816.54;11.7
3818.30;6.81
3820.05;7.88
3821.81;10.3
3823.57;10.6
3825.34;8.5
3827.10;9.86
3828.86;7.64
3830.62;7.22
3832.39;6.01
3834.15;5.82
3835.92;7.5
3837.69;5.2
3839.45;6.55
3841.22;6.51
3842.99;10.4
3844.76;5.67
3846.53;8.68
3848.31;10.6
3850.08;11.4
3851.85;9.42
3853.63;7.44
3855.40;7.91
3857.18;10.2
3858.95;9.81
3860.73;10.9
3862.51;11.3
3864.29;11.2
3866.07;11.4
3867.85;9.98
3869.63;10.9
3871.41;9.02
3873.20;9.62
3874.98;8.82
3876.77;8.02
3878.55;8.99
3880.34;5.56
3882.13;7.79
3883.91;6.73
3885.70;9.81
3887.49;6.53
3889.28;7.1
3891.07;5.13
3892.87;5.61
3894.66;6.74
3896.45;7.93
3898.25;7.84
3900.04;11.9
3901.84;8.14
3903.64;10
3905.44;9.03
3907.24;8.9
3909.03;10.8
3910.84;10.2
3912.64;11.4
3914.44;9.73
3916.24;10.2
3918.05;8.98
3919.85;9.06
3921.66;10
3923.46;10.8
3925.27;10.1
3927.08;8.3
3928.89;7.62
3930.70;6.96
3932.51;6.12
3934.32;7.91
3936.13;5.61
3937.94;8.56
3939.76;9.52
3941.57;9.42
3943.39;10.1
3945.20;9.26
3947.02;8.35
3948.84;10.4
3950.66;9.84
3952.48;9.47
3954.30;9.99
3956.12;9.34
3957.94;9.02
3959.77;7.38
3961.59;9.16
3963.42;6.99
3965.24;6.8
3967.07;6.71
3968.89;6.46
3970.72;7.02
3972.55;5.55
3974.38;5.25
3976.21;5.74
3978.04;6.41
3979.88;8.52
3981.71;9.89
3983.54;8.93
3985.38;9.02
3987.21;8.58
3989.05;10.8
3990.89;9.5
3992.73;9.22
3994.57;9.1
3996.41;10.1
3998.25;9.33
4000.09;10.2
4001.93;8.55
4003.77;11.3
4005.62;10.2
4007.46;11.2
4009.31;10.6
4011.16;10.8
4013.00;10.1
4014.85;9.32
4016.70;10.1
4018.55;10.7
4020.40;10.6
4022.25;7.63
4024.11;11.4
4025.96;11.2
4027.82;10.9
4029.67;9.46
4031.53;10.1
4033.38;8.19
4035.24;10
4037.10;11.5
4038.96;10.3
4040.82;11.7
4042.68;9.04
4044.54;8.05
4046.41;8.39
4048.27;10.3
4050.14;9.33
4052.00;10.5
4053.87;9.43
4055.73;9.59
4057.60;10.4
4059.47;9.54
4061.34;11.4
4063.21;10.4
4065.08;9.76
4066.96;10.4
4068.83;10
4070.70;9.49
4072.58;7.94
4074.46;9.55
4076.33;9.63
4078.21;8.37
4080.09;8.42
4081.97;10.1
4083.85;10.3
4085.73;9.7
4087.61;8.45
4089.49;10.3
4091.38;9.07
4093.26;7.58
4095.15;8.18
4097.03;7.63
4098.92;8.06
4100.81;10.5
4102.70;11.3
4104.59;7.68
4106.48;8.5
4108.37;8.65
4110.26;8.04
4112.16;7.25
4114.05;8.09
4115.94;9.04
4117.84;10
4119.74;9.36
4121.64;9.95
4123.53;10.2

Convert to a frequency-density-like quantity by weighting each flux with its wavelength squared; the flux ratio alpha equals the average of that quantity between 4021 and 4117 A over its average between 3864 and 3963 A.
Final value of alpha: 1.15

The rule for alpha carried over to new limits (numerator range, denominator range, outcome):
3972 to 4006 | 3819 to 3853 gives 1.16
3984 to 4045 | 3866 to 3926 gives 1.19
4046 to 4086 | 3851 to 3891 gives 1.20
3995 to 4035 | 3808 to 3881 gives 1.25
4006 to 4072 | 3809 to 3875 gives 1.25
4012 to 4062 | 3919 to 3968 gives 1.21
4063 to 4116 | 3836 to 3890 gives 1.15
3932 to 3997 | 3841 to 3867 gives 0.92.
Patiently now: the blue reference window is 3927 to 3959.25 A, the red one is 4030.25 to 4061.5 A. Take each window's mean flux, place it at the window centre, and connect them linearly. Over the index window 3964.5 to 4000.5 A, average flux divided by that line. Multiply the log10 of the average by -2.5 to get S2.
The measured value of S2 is 0.12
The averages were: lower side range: 8.65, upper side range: 9.83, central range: 8.14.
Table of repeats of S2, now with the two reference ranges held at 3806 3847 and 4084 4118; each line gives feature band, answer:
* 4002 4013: -0.234 mag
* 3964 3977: 0.326 mag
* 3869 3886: -0.035 mag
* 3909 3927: -0.204 mag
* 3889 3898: 0.246 mag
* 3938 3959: -0.133 mag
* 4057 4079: -0.123 mag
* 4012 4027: -0.183 mag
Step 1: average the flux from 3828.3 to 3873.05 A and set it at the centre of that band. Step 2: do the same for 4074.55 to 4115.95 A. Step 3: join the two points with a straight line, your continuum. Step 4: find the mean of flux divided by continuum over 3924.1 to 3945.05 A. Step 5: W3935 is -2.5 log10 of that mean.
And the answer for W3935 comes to 0.07 mag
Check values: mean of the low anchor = 8.77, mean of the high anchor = 8.87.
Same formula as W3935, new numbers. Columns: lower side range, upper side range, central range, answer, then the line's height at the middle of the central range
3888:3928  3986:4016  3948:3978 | 0.220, 9.54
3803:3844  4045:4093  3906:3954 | -0.051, 8.73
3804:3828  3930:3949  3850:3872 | -0.161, 8.65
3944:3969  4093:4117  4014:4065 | -0.166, 8.56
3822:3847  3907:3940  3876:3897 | 0.177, 8.42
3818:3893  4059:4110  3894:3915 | -0.092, 8.64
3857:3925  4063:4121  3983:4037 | -0.097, 9.09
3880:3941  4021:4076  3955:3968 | 0.132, 8.98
